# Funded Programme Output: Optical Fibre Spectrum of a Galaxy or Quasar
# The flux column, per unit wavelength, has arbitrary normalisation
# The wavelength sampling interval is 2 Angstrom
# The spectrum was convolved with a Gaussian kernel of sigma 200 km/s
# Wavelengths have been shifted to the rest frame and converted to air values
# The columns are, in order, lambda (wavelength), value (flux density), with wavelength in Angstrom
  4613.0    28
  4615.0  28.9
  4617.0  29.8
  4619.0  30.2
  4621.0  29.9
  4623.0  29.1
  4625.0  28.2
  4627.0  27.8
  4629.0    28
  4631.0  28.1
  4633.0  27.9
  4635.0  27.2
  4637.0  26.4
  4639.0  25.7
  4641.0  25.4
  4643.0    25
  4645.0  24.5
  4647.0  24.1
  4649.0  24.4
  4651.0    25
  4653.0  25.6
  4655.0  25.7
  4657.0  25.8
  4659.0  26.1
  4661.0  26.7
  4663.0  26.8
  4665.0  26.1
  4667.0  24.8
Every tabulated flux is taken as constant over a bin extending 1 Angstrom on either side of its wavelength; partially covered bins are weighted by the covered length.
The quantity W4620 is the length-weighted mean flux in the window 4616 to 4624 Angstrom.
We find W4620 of 29.8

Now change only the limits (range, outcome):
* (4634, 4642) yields 26.2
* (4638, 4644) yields 25.4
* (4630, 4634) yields 28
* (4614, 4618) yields 29.4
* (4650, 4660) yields 25.6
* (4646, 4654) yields 24.8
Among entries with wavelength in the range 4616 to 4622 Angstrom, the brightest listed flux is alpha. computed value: 30.2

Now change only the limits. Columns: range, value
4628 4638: 28.1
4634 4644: 27.2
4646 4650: 24.4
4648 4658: 25.8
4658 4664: 26.8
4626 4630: 28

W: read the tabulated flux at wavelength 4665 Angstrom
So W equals 26.1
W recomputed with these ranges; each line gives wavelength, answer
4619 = 30.2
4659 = 26.1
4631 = 28.1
